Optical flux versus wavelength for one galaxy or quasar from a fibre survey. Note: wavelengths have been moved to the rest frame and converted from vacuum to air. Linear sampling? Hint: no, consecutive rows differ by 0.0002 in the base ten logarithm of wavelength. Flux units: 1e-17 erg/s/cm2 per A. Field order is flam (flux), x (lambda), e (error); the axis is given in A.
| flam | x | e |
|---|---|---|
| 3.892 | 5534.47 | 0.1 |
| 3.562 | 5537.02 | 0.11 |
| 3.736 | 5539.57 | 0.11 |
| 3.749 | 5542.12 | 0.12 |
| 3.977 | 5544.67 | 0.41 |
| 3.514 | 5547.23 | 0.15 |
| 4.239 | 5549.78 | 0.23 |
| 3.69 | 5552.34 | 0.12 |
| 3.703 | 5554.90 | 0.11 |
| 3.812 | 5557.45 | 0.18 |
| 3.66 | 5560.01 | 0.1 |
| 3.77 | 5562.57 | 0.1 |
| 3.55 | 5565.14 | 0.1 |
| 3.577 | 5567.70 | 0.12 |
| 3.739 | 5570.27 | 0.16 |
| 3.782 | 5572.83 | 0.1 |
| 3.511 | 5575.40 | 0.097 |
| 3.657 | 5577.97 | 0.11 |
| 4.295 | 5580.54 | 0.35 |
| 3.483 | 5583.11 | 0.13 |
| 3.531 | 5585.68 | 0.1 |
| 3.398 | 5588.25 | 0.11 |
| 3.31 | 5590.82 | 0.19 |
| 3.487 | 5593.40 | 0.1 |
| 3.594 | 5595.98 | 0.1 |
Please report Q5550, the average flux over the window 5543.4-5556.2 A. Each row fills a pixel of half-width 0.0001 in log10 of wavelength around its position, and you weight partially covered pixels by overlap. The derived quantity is 3.82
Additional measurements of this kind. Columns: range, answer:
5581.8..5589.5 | 3.48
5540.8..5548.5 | 3.75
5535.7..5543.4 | 3.69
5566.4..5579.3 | 3.65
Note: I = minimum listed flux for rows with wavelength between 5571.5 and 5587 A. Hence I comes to 3.483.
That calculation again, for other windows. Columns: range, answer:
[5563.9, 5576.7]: 3.511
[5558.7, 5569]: 3.55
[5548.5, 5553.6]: 3.69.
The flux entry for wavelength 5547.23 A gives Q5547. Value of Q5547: 3.514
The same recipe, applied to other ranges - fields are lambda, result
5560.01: 3.66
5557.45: 3.812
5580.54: 4.295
